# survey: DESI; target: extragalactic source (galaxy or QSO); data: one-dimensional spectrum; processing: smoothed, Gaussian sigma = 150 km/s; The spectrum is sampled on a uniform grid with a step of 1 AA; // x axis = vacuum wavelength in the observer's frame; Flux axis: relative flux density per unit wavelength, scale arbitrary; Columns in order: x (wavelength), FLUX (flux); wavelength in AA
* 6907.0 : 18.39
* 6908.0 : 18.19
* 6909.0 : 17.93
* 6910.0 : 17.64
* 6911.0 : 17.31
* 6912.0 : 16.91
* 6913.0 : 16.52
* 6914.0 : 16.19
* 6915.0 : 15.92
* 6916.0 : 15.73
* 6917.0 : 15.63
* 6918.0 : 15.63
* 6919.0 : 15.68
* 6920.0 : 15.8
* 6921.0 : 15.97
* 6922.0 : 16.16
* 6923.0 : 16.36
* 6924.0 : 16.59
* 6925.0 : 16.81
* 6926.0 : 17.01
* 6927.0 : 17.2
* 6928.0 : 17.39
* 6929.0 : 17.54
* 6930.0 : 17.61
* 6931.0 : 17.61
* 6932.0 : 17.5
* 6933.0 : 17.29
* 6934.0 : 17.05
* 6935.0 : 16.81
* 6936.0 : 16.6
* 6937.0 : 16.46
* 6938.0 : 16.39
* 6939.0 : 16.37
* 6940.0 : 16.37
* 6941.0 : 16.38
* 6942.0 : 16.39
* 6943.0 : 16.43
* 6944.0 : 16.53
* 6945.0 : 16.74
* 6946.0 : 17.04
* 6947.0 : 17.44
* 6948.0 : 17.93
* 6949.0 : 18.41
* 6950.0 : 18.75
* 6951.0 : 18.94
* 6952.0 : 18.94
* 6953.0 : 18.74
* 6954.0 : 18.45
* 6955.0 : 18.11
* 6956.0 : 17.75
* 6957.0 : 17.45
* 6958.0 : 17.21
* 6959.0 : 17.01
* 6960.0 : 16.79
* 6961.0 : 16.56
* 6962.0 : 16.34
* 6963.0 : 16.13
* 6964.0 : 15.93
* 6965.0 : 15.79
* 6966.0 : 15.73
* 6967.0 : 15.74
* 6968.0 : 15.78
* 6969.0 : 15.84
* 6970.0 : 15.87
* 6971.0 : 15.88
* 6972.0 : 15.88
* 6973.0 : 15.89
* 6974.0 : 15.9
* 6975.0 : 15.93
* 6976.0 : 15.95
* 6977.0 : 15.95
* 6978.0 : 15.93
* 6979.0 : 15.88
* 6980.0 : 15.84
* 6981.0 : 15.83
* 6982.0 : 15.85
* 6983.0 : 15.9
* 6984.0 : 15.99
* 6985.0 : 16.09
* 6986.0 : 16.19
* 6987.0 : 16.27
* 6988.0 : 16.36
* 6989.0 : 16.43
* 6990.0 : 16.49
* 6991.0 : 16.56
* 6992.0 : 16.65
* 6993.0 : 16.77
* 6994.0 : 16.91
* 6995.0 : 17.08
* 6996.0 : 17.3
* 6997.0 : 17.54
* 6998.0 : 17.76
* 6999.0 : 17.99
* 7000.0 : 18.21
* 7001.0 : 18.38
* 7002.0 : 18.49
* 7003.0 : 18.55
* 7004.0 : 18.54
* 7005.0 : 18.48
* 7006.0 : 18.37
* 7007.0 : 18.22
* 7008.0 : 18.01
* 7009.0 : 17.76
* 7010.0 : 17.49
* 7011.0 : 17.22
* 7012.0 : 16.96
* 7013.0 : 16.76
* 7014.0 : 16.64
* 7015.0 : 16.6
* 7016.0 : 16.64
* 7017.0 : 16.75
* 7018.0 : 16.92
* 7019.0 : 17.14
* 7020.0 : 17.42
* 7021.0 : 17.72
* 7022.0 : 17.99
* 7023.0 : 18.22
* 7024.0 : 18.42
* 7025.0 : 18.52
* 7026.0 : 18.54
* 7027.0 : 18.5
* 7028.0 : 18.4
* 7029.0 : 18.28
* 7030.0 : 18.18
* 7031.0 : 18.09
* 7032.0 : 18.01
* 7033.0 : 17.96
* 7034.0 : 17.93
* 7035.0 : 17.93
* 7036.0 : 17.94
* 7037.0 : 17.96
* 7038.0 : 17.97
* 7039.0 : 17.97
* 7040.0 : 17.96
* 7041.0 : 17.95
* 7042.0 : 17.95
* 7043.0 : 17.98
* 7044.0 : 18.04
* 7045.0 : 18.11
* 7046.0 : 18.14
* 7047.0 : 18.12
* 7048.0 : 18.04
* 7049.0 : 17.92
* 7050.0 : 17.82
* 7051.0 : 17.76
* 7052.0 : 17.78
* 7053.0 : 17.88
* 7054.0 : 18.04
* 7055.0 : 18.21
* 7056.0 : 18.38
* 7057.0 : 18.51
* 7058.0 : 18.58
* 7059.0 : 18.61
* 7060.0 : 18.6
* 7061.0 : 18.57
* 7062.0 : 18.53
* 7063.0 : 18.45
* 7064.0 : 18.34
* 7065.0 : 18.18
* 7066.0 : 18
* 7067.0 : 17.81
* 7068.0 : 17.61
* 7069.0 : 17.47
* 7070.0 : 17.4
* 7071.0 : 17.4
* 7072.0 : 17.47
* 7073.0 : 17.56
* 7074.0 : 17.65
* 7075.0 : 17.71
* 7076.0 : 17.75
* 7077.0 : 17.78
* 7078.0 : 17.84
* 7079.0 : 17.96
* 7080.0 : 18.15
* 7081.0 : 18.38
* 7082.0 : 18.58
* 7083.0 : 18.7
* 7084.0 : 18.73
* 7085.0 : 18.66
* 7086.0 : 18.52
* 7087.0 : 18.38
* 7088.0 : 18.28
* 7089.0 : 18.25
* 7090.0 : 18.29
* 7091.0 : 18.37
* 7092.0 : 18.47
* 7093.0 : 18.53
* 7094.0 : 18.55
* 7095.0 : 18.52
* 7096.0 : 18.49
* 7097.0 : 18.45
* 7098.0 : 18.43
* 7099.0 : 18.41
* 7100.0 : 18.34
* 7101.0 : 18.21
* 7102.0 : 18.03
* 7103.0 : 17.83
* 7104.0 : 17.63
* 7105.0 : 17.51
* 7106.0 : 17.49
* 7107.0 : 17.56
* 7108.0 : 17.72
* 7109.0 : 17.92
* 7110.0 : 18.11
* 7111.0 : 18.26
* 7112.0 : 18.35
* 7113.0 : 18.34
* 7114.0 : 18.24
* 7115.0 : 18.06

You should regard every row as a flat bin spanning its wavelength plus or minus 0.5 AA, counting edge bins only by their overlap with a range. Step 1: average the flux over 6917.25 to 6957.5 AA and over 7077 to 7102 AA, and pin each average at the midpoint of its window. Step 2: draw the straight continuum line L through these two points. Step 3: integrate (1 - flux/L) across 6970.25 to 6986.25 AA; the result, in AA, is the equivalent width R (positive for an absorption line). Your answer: 1.4 AA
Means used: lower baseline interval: 17.1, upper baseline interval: 18.4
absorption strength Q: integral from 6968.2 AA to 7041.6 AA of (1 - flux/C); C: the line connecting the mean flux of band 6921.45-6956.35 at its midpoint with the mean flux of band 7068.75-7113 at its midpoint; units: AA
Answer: 1.73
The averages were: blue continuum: 17.3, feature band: 17.2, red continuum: 18.1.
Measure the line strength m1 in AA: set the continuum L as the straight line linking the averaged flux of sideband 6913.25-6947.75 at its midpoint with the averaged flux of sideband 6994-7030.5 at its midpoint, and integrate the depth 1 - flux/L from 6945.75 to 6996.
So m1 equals 1.5 AA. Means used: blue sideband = 16.6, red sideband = 17.8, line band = 16.7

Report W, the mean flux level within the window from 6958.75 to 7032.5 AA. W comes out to 17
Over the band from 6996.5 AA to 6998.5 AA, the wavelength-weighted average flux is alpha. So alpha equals 17.6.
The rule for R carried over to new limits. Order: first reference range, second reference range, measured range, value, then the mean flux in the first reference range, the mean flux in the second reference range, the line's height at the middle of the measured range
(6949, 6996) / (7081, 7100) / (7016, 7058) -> -0.8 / 16.6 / 18.5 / 17.6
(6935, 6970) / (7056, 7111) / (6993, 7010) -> -0.5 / 17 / 18.1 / 17.4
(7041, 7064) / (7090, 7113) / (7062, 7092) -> 0.2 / 18.2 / 18.2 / 18.2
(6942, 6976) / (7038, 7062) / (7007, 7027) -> 0.2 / 16.9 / 18.1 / 17.7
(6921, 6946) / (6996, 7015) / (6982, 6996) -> 0.9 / 16.8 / 17.8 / 17.6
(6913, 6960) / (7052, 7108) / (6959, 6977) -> 1.3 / 17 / 18.1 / 17.2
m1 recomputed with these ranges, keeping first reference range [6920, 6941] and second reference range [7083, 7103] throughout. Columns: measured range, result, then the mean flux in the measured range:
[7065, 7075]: 0.30 AA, 17.6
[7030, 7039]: -0.08 AA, 18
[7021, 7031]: -0.31 AA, 18.3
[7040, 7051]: -0.03 AA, 18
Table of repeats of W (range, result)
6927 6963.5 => 17.3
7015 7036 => 17.8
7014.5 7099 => 18.1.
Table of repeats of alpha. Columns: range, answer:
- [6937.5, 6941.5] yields 16.4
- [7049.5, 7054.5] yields 17.9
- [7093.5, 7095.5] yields 18.5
